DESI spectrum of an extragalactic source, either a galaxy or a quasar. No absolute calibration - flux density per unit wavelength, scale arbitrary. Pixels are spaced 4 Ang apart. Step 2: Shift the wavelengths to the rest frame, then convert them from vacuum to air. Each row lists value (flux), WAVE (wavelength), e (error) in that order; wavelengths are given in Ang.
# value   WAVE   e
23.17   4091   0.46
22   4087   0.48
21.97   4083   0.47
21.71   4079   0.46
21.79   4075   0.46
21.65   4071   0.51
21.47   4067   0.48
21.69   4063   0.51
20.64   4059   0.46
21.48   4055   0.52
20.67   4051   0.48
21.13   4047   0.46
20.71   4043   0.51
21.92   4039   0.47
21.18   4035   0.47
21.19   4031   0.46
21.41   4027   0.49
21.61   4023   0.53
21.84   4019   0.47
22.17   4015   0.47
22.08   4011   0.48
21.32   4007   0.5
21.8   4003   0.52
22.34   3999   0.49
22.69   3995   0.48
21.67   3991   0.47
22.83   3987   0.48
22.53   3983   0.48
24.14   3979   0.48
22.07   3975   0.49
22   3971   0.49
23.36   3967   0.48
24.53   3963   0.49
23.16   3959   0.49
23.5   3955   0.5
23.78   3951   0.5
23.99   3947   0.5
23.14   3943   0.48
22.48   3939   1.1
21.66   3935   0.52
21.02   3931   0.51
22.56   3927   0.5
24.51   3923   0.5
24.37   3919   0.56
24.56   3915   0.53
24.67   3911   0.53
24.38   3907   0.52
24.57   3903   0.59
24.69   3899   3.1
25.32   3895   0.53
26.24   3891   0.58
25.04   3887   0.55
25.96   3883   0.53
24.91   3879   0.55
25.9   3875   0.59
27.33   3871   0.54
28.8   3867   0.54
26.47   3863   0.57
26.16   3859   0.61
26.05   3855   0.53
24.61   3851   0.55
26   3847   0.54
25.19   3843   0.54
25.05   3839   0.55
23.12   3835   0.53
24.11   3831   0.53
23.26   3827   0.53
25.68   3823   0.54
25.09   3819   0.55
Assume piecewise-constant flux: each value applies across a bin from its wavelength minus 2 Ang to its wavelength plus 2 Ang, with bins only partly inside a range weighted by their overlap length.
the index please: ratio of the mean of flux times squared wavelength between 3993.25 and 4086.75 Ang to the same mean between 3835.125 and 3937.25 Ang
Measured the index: 0.93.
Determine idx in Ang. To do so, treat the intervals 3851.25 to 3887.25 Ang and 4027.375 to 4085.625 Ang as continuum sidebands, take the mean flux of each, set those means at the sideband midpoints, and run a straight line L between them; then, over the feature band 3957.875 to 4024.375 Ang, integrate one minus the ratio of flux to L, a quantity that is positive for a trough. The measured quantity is 1.8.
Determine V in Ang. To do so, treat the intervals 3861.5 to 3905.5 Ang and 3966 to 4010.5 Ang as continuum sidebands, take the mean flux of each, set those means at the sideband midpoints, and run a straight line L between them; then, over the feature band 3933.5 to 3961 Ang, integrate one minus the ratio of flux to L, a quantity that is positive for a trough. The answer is 0.7 Ang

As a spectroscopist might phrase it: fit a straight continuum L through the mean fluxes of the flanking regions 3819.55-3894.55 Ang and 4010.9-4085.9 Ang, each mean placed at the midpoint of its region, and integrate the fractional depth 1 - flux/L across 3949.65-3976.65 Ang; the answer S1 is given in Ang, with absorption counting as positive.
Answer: 0.1 Ang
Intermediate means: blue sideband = 25.5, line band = 23.2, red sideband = 21.5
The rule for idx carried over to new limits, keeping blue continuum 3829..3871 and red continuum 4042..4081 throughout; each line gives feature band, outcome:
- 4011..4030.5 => 0.4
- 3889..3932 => 0.1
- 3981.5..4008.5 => 0.6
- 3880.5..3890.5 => -0.3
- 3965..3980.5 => 0.2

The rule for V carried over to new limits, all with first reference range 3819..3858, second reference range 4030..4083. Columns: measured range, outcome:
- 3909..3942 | 0.3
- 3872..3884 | -0.7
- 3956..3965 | -0.4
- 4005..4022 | 0.2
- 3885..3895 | -0.7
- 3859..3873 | -1.7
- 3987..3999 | 0.0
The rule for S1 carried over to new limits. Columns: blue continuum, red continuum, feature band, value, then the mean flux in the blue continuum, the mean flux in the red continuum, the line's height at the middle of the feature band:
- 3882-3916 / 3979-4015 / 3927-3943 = 1.3 Ang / 25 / 22.3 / 24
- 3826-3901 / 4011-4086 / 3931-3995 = 1.2 Ang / 25.5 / 21.5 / 23.3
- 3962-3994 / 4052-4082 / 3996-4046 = 1.2 Ang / 22.8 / 21.5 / 22.2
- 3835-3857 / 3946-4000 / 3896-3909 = -0.2 Ang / 25.2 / 23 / 24.2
